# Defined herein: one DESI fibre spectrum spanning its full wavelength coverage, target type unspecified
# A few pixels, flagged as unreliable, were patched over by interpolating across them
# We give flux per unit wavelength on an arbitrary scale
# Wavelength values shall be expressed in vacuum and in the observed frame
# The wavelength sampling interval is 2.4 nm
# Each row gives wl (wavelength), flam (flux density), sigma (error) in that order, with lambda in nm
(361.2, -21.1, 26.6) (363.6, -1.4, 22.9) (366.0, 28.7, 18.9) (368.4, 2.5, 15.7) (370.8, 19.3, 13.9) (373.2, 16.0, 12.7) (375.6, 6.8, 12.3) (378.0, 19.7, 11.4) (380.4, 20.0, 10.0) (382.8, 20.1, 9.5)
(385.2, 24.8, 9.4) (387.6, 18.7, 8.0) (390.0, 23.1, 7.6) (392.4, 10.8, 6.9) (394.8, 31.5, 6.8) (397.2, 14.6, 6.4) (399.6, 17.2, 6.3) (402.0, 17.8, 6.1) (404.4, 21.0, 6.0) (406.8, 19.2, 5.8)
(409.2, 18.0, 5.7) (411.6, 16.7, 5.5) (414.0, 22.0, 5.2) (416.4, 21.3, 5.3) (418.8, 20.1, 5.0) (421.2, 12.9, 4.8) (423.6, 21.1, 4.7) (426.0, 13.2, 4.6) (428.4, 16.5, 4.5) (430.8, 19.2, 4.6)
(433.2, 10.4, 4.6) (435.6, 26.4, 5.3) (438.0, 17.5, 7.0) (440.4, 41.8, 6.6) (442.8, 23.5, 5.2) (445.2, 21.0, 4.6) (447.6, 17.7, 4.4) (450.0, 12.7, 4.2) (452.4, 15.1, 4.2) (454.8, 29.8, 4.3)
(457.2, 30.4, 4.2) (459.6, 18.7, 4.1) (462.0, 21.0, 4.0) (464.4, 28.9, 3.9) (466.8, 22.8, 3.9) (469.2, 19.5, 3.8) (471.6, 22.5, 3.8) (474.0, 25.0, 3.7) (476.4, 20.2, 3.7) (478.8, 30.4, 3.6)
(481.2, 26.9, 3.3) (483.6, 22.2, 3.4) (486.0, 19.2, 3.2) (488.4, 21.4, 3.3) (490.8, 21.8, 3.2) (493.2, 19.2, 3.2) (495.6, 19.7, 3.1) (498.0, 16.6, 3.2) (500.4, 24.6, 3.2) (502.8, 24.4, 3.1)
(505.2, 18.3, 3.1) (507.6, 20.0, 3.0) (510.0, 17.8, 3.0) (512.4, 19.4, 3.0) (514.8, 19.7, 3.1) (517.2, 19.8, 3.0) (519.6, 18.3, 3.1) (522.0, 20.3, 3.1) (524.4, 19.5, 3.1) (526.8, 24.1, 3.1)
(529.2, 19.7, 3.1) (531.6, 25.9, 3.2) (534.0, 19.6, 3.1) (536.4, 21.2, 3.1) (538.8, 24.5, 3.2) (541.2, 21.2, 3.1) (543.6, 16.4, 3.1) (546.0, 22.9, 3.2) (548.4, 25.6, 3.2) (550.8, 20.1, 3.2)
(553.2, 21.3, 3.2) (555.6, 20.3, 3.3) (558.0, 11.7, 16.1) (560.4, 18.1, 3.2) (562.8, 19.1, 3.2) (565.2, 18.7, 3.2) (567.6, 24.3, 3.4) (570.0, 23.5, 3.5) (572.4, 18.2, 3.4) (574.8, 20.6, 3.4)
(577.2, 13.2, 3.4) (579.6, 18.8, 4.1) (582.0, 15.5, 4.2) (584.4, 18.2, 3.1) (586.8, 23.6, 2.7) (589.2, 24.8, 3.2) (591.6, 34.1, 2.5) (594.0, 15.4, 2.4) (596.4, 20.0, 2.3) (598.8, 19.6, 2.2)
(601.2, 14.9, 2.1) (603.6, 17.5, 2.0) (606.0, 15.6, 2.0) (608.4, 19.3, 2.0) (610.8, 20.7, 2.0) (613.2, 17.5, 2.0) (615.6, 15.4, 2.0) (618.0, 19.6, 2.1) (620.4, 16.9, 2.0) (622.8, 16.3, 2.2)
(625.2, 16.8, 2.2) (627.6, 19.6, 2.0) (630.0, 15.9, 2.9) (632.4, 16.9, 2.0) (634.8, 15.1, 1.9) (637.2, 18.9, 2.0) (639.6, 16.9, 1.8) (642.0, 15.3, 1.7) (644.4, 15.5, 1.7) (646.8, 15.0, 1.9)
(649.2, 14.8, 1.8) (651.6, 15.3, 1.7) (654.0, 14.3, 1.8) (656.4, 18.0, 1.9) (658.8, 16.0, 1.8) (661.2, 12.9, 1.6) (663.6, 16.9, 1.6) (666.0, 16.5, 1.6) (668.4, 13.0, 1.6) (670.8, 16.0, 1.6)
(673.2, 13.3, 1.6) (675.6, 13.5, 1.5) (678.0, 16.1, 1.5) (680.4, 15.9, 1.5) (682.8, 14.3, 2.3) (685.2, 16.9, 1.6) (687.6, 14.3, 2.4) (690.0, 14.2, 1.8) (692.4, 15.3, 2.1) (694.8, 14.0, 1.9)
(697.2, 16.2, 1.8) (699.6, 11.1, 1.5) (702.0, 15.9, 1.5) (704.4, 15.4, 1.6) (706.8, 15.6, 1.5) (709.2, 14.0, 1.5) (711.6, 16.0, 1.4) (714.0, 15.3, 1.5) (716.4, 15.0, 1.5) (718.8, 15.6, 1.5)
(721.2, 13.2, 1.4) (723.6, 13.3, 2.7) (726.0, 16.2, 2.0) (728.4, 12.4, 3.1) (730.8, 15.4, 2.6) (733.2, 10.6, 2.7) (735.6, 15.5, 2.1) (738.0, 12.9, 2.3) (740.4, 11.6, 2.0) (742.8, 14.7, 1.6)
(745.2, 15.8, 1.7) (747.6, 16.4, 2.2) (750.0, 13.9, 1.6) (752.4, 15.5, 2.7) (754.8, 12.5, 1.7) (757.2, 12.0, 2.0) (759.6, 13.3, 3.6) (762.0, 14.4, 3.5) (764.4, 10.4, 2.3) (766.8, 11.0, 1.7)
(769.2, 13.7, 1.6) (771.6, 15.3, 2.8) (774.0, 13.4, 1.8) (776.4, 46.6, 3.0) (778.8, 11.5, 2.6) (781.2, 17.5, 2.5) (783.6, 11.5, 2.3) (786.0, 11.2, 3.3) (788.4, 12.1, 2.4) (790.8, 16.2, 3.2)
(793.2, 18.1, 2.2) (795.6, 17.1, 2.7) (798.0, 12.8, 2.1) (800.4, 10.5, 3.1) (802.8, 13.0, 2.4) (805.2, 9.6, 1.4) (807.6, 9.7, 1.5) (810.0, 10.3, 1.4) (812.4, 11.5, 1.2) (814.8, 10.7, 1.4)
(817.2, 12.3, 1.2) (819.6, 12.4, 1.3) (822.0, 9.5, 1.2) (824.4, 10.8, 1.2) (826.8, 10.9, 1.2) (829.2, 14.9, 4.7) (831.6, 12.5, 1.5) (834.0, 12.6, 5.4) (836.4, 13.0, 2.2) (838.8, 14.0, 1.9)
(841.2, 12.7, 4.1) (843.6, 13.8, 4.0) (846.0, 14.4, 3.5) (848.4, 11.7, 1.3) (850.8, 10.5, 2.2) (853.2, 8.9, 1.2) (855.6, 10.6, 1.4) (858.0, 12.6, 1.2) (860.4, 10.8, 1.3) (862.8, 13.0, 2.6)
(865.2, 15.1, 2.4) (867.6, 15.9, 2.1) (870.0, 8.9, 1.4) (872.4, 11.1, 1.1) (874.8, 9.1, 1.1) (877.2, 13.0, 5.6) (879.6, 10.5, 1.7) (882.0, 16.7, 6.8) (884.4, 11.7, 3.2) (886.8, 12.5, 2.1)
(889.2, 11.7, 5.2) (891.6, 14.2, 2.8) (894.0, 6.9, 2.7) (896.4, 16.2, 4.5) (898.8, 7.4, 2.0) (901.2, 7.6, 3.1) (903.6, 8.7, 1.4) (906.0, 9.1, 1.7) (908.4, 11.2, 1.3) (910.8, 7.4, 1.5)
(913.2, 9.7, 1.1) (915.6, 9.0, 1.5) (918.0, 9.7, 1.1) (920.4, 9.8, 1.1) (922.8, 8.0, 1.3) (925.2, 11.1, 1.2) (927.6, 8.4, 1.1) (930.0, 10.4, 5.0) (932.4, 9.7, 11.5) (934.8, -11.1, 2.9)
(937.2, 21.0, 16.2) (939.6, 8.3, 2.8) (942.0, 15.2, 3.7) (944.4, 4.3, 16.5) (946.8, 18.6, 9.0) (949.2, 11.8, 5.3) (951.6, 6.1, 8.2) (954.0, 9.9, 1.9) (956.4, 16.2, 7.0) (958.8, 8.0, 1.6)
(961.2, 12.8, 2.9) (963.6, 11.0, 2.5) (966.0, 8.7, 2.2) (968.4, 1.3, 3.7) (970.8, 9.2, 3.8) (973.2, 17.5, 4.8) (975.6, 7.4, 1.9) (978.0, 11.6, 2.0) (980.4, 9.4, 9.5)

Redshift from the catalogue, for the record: 0.18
